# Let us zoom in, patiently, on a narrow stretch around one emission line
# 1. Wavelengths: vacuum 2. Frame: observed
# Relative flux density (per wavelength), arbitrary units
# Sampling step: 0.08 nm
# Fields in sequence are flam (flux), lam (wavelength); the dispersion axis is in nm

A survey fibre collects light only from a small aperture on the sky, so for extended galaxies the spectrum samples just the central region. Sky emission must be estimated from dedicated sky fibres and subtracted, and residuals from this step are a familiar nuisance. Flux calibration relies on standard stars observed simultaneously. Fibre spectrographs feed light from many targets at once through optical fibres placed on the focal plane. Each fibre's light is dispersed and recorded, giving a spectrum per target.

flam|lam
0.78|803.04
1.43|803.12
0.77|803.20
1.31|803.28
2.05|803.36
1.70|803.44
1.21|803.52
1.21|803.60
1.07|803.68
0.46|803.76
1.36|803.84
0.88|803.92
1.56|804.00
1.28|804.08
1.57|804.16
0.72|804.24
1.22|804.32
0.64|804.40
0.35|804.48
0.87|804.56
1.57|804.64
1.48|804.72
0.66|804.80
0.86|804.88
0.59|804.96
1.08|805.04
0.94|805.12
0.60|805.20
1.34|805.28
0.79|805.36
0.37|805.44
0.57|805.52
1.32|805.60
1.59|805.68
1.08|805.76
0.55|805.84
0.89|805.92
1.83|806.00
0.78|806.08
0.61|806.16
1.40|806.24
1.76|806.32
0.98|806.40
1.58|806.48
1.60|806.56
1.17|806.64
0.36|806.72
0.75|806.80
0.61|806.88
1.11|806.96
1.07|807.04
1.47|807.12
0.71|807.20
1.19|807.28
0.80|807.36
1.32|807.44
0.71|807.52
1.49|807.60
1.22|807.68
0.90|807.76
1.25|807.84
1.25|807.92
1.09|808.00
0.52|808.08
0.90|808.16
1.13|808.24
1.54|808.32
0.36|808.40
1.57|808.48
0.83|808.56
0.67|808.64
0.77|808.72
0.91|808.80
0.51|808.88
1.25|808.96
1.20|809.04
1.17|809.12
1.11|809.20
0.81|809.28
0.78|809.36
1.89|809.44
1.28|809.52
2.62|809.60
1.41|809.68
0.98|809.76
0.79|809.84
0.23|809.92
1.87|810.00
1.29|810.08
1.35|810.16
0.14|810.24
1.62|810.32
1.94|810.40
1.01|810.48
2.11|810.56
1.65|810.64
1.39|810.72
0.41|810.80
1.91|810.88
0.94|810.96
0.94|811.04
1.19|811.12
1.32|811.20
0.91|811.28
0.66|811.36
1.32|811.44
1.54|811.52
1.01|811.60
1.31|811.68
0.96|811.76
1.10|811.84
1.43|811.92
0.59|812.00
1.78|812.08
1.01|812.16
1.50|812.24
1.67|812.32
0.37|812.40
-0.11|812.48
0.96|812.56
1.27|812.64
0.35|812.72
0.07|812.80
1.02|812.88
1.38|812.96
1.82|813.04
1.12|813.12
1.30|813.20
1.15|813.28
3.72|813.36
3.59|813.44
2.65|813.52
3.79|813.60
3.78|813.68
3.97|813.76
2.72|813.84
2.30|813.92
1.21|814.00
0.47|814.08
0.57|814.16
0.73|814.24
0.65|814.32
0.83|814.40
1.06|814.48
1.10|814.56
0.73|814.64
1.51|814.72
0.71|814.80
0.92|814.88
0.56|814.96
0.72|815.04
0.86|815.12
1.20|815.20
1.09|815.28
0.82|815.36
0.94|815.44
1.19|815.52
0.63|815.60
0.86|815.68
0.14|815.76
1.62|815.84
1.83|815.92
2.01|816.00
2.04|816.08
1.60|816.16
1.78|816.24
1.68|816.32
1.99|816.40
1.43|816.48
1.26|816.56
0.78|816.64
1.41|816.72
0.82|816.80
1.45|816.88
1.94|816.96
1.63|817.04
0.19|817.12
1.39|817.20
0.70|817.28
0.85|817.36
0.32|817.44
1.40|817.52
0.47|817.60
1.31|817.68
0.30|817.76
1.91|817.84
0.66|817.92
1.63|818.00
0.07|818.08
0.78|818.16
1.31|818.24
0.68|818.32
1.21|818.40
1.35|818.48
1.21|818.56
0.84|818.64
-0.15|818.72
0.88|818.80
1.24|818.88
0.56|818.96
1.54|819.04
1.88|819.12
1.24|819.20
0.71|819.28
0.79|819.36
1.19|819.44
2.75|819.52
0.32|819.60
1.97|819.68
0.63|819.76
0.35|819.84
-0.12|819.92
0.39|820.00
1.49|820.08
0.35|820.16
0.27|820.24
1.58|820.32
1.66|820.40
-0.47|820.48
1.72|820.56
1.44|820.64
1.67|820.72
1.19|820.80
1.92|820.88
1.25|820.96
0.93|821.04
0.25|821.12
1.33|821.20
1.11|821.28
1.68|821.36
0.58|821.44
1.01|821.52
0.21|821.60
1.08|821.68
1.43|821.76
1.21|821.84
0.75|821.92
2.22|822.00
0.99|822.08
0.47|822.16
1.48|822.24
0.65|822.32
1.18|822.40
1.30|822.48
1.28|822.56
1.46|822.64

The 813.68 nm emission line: H-alpha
